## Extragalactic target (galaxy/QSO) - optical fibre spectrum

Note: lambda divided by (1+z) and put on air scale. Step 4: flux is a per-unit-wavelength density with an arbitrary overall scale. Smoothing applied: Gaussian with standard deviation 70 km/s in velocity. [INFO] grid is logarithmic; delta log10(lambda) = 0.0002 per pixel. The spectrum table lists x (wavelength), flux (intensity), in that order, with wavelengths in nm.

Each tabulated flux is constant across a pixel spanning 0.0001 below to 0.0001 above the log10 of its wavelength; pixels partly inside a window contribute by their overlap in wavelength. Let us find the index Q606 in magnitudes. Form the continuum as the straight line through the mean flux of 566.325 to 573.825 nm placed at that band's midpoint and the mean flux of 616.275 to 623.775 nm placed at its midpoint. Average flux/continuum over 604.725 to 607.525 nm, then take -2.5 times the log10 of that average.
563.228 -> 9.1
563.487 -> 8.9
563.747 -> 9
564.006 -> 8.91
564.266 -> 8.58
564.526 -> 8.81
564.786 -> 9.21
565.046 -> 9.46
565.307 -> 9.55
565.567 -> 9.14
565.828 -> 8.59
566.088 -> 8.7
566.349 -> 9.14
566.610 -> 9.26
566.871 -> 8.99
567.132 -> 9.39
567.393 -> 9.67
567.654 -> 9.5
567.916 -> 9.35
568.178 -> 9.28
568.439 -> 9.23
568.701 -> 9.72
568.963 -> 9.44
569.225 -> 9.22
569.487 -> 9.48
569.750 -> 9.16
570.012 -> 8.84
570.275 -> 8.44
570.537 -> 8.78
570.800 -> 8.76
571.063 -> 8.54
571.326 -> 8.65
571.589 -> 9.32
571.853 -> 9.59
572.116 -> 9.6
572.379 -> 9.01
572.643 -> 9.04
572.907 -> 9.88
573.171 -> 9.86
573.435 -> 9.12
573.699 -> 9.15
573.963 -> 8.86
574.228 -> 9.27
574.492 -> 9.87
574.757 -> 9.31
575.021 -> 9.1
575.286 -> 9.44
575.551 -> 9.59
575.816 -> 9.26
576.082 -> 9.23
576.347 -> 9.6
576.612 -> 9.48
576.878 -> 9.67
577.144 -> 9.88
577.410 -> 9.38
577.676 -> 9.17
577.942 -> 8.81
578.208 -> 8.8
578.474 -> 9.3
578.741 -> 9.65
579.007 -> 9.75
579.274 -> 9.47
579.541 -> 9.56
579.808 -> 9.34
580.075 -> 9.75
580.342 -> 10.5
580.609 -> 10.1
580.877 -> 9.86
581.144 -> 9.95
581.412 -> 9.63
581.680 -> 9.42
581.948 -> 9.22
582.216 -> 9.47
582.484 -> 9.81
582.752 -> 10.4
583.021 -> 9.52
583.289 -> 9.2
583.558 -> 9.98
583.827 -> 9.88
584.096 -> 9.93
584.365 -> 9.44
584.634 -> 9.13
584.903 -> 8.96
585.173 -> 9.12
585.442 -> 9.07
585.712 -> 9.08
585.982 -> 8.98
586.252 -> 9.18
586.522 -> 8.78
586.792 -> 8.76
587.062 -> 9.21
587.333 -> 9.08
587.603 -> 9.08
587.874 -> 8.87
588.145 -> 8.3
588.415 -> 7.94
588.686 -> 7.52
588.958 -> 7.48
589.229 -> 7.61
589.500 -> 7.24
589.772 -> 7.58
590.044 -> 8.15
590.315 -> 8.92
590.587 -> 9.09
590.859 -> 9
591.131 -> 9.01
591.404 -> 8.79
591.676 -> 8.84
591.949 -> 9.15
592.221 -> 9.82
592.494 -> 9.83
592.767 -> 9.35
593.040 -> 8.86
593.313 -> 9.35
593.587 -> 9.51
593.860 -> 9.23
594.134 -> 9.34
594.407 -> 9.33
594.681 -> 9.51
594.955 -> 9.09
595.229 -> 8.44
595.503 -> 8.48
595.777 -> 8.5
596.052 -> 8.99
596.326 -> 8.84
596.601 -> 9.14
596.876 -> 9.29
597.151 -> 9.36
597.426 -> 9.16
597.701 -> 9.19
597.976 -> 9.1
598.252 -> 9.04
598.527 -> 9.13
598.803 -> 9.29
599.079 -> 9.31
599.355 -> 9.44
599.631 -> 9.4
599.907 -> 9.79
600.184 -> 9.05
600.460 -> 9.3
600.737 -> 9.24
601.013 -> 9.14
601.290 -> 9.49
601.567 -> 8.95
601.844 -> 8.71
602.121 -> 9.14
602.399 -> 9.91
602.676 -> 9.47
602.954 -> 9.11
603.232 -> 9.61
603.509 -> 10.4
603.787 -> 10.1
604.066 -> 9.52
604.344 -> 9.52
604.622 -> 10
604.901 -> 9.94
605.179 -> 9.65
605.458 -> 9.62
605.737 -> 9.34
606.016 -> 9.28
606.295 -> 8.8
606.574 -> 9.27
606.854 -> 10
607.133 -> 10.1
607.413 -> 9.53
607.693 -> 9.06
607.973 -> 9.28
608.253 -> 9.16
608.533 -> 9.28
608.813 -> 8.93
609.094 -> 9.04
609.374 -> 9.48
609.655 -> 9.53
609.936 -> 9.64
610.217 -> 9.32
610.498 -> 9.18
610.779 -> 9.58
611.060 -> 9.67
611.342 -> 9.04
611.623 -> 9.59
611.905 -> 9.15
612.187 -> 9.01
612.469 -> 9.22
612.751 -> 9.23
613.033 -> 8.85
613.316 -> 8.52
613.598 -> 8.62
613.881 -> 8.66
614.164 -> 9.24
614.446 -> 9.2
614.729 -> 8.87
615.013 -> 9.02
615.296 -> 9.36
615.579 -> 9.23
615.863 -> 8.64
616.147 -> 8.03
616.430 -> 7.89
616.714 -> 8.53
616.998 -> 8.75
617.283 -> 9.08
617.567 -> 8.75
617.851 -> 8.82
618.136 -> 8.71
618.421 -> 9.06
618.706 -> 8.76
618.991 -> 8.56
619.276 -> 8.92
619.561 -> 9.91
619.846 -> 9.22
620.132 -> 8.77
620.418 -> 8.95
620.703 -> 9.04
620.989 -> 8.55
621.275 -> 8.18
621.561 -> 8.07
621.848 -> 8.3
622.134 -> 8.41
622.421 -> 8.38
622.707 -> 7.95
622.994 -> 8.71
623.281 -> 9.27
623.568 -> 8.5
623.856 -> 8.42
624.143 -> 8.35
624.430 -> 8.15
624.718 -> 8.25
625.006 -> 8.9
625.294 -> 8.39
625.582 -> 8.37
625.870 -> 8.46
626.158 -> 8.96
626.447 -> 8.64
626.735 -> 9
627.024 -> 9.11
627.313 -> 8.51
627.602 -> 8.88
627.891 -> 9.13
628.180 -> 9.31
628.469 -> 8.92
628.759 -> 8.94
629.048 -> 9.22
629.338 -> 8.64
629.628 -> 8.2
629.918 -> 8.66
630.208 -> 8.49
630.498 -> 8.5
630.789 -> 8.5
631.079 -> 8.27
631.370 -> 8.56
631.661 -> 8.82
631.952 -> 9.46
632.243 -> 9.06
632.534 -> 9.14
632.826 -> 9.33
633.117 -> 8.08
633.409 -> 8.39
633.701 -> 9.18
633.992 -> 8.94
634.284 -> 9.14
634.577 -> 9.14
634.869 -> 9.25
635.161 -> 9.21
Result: -0.085 mag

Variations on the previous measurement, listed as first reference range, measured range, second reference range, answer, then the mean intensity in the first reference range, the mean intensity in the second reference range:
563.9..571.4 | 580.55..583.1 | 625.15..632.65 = -0.08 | 9.1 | 8.77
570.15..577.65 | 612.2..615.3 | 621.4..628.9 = -0.02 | 9.27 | 8.63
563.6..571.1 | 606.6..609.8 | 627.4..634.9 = -0.05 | 9.11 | 8.84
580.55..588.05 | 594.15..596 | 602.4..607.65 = 0.07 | 9.38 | 9.62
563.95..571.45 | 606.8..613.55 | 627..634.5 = -0.05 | 9.1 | 8.82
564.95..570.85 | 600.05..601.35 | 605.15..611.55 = 0.01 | 9.18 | 9.38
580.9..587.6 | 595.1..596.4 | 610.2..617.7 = 0.07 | 9.38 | 8.97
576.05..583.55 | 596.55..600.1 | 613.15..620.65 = -0.01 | 9.58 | 8.85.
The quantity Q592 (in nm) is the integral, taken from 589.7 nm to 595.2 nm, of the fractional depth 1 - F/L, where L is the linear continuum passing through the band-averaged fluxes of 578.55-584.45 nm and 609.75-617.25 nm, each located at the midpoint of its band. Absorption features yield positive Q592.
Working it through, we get 0.22 nm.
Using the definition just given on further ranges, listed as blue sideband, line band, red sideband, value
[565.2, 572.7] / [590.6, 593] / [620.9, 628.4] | -0.08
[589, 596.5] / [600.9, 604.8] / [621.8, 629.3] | -0.31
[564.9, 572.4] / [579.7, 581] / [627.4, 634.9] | -0.12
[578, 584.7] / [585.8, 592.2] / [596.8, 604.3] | 0.64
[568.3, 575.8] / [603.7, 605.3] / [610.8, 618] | -0.14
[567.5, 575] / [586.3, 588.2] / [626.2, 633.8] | 0.04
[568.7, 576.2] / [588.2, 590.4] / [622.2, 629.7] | 0.30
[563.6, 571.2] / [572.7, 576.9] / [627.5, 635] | -0.15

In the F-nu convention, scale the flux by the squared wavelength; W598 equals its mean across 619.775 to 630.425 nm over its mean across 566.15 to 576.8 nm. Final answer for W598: 1.1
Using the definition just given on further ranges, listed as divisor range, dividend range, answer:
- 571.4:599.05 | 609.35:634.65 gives 1.09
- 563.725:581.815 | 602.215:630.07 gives 1.12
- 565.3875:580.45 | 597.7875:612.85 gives 1.13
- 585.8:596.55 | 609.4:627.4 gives 1.10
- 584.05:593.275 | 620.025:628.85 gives 1.11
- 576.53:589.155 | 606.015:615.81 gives 1.09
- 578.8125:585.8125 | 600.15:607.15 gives 1.06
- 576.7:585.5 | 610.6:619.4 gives 1.05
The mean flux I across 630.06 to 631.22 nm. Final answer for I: 8.44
